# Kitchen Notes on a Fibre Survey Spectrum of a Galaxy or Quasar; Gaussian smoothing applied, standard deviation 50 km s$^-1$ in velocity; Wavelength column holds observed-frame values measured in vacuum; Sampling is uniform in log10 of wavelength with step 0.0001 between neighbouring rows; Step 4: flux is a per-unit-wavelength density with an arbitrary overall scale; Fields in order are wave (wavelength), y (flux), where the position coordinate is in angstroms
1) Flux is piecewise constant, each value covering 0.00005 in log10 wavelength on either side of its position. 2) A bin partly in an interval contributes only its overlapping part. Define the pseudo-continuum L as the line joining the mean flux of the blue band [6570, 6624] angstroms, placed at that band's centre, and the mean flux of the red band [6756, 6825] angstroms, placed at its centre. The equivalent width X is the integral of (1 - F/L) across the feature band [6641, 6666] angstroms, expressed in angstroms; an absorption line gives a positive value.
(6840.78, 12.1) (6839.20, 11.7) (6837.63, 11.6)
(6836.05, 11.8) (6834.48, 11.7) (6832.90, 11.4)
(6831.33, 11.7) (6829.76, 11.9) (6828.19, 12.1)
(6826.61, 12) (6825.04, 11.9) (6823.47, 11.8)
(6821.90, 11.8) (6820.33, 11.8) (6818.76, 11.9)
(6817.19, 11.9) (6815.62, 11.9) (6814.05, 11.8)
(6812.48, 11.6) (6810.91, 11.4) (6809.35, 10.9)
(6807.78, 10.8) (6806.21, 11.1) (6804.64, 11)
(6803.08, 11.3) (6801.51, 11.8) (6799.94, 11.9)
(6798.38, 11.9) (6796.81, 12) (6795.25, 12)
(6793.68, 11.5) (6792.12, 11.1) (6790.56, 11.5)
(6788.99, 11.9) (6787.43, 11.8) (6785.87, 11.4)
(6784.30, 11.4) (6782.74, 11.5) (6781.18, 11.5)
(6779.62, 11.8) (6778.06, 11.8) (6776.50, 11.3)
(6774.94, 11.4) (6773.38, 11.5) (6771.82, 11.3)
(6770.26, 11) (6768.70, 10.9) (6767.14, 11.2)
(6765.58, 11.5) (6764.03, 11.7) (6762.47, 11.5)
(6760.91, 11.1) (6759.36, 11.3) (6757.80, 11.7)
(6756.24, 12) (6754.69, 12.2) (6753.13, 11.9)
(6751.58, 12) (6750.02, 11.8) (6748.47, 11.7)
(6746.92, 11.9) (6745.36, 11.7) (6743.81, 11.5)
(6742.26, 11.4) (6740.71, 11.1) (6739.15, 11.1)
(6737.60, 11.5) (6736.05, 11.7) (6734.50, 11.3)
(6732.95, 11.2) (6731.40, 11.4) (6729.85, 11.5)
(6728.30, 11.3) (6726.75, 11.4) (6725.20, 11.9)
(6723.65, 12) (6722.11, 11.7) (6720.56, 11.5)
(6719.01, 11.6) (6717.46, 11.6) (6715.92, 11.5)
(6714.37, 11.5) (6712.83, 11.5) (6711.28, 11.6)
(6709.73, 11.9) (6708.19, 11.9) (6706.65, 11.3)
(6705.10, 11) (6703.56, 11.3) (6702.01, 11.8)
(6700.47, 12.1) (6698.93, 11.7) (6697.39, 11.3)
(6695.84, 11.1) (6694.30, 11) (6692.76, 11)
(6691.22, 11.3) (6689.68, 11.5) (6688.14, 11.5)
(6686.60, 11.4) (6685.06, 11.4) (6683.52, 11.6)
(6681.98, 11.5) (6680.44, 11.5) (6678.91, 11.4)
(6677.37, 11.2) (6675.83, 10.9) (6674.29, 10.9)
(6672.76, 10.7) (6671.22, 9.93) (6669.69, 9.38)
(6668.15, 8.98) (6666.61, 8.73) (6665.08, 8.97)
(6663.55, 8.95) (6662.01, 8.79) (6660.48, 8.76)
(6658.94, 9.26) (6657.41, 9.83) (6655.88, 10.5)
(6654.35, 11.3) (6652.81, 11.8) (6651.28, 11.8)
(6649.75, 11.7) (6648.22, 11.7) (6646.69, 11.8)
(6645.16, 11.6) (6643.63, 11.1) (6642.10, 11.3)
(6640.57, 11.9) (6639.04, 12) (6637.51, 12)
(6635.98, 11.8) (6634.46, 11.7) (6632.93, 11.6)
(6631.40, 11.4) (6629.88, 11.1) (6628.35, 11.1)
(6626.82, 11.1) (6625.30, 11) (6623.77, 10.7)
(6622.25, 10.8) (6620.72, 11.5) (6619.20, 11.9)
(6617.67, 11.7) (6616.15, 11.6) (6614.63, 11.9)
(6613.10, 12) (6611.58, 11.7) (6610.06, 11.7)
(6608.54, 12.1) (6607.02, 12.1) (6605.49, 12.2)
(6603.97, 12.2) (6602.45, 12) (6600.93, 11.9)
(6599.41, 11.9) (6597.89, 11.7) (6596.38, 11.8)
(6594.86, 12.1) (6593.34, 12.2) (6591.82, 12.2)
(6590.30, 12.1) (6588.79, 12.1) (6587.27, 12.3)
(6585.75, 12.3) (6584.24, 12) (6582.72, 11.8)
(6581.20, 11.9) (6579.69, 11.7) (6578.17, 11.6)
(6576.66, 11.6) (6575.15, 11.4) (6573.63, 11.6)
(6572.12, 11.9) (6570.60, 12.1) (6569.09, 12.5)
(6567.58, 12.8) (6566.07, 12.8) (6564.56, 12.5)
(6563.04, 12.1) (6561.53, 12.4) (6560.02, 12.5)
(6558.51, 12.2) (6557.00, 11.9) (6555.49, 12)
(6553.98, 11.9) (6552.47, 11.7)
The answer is 2.5 angstroms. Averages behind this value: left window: 11.9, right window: 11.5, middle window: 10.6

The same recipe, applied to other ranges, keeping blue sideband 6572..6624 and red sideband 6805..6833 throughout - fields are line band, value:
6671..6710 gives 1.5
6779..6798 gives 0.1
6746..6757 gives -0.2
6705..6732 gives 0.4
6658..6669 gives 2.7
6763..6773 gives 0.4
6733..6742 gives 0.3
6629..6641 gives 0.1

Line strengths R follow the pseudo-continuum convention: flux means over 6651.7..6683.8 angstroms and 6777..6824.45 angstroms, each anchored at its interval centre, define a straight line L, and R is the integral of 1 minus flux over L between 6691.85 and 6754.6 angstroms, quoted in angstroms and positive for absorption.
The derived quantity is -4.3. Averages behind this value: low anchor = 10.2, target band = 11.5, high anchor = 11.6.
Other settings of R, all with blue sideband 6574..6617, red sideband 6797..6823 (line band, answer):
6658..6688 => 3.9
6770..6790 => 0.2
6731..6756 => 0.2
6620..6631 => 0.8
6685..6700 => 0.6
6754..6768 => 0.1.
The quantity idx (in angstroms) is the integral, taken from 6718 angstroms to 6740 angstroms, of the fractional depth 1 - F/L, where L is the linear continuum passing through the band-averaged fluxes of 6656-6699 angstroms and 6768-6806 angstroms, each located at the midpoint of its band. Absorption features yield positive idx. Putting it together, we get -1.1 angstroms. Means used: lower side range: 10.5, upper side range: 11.5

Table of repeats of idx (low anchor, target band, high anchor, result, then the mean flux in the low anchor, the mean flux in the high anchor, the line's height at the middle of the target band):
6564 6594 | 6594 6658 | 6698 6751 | 1.7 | 12.1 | 11.6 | 11.9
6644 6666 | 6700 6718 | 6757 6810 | -1.1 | 10.5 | 11.4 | 10.9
